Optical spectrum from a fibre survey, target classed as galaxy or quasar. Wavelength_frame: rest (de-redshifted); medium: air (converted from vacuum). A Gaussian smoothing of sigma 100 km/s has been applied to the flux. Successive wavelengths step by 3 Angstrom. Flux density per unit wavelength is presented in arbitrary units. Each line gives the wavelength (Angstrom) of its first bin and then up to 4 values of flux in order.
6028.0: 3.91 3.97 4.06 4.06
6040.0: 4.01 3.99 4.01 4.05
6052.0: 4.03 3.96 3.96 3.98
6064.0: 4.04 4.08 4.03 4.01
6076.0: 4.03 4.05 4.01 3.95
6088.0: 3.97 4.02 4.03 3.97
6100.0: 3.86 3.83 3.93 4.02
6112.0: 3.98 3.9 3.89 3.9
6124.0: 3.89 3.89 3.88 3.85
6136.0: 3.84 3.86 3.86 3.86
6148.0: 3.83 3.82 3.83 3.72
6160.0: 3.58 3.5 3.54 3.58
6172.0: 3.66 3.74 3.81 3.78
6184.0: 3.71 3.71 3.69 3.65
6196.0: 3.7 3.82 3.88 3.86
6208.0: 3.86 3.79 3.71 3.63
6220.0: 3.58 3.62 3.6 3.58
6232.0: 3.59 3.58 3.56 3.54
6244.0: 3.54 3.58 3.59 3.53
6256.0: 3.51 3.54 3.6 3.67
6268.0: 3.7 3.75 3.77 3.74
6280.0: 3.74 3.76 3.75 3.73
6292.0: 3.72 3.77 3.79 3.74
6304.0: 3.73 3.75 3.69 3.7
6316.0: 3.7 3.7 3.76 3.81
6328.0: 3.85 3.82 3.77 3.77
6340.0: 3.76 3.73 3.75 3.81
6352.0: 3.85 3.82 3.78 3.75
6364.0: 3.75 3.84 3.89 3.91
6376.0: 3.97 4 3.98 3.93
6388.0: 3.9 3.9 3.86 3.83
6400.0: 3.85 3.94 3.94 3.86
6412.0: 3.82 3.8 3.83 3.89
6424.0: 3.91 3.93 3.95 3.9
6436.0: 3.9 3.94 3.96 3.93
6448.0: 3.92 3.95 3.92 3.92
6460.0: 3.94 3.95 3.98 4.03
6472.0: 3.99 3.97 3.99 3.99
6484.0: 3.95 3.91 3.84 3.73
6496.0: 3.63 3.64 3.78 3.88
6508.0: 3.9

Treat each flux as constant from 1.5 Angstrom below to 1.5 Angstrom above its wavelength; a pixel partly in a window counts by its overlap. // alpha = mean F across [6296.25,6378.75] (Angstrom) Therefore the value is 3.79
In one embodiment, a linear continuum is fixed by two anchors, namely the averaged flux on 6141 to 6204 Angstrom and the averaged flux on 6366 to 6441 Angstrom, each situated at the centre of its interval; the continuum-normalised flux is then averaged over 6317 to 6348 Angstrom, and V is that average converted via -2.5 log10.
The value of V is 0.02 mag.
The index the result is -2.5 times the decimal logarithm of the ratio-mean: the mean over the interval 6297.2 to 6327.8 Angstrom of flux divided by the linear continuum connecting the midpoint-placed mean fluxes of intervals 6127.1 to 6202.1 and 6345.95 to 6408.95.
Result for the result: 0.03 mag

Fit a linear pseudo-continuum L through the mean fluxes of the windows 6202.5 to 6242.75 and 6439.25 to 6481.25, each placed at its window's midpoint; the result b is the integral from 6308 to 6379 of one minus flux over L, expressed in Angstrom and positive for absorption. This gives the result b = 0.3 Angstrom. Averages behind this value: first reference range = 3.66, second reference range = 3.96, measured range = 3.79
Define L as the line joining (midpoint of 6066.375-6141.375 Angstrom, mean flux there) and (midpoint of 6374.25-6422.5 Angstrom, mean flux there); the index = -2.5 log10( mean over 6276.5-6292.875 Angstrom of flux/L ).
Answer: 0.049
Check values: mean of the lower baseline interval 3.94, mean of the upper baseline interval 3.89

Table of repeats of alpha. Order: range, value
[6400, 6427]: 3.88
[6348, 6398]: 3.87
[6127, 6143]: 3.86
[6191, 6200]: 3.72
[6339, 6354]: 3.78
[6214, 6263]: 3.58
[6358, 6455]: 3.89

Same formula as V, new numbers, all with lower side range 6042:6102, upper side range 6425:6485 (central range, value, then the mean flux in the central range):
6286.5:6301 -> 0.062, 3.75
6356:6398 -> 0.023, 3.88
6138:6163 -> 0.060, 3.78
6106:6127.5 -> 0.019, 3.93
